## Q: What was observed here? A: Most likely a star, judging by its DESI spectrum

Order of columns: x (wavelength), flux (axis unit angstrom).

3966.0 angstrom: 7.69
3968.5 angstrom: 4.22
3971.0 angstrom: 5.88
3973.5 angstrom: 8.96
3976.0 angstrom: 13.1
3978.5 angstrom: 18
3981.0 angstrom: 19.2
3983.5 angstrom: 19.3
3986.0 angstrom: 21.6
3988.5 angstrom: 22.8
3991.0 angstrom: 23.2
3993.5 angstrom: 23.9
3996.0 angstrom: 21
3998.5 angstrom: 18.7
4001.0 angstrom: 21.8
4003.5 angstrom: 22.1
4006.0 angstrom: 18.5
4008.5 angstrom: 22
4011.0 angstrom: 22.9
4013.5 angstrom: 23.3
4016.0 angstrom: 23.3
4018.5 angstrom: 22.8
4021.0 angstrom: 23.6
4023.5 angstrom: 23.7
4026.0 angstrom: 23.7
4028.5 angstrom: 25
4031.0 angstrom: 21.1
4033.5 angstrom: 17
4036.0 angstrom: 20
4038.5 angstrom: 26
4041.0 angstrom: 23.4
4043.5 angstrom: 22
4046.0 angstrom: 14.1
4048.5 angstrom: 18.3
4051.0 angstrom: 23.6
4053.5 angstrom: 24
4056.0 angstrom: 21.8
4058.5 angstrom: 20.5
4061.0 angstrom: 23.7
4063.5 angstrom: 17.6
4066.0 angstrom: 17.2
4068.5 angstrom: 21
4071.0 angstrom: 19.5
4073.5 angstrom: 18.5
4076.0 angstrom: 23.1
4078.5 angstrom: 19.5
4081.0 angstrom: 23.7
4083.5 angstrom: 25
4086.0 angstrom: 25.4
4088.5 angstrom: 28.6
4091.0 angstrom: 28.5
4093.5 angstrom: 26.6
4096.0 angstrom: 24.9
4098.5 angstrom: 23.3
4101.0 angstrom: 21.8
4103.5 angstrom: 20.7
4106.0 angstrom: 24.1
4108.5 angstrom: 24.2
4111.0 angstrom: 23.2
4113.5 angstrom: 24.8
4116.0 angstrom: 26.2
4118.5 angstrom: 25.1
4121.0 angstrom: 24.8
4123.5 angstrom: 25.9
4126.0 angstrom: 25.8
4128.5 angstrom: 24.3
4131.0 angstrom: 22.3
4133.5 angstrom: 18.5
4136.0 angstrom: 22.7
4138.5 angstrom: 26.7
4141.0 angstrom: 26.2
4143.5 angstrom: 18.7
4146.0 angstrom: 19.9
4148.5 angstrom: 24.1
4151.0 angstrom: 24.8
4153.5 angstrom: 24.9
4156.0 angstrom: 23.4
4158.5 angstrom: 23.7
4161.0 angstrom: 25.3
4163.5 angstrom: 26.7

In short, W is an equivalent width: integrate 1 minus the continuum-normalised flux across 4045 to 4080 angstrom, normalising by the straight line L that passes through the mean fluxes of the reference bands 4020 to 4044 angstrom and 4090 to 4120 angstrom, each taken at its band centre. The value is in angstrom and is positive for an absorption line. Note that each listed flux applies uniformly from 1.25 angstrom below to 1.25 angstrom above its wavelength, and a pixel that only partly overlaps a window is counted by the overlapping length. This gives 4.64 angstrom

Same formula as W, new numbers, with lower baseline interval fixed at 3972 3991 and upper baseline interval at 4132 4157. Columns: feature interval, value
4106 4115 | -0.92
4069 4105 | -3.92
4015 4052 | -4.58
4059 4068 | 0.30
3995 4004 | -1.19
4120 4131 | -1.23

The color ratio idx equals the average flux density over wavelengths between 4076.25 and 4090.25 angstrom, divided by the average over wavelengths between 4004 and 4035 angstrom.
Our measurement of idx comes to 1.1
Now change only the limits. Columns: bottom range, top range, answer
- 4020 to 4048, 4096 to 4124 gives 1.11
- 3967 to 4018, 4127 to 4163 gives 1.25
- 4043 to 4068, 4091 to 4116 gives 1.19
